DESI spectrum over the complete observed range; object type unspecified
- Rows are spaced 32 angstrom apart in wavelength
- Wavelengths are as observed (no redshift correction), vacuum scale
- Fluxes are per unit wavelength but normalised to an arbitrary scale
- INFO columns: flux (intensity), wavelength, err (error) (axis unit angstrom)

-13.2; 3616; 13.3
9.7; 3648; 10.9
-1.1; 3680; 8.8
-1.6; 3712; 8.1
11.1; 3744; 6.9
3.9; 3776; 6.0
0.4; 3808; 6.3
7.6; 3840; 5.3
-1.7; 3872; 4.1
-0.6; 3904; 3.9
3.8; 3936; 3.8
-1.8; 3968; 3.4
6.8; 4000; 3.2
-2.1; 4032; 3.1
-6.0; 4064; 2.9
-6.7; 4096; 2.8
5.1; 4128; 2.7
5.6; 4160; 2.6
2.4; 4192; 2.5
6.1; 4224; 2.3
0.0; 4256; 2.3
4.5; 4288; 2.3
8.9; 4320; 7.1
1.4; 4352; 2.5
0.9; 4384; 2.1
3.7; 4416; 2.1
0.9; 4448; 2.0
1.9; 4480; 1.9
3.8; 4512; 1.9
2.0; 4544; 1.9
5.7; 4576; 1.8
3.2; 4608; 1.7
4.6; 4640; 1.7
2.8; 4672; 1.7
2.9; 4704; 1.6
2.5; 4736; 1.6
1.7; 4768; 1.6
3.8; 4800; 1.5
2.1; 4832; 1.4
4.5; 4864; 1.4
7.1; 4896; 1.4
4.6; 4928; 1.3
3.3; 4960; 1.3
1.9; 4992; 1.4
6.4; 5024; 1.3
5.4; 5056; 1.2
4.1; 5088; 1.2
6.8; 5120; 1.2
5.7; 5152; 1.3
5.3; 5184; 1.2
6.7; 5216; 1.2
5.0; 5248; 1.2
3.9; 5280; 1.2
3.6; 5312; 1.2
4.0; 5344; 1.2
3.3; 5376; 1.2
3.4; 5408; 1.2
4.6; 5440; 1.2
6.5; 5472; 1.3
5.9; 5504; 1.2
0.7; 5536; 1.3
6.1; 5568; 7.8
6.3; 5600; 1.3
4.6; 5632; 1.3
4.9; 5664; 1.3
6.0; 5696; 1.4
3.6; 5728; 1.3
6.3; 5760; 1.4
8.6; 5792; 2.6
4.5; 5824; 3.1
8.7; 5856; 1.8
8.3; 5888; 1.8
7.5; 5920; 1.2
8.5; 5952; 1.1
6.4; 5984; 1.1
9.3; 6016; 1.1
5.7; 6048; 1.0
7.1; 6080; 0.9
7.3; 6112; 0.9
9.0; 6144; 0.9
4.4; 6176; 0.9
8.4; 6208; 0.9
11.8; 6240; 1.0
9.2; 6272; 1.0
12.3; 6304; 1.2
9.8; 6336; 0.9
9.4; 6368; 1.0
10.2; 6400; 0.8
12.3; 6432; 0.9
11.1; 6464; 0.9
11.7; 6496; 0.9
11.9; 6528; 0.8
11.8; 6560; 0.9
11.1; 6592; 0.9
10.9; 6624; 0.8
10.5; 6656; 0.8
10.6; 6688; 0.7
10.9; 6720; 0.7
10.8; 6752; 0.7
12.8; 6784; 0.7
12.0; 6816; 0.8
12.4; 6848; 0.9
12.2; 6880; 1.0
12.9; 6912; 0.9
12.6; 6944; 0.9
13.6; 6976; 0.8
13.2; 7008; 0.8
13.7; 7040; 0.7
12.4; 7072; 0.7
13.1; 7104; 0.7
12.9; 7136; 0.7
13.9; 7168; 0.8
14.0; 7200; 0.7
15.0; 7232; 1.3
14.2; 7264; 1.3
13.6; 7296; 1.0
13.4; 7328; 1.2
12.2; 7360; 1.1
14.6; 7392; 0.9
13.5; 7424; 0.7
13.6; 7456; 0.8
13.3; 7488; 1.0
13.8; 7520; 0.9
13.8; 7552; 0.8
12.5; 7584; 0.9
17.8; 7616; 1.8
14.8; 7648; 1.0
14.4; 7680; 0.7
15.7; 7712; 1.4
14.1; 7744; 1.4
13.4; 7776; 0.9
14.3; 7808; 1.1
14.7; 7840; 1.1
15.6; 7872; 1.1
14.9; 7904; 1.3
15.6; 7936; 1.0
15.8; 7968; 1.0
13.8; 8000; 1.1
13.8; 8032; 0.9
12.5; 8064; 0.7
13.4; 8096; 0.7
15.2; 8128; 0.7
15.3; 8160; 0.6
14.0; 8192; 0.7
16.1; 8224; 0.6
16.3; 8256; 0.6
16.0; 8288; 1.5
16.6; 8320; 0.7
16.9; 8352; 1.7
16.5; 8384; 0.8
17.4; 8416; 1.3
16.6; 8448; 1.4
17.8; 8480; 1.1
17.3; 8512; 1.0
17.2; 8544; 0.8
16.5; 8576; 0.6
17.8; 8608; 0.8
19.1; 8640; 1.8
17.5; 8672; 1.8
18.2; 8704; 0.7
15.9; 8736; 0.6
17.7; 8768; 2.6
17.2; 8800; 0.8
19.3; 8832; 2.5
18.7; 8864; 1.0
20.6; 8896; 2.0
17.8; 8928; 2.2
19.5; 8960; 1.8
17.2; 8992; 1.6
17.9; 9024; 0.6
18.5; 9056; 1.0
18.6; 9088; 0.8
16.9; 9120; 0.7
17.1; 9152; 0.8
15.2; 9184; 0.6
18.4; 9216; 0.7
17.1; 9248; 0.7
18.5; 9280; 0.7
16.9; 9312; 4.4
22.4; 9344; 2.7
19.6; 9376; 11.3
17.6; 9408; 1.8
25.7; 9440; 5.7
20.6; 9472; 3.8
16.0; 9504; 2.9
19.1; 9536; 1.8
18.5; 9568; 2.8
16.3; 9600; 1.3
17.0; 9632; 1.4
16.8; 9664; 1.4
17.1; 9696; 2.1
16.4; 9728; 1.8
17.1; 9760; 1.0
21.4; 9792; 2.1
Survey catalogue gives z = 0.56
